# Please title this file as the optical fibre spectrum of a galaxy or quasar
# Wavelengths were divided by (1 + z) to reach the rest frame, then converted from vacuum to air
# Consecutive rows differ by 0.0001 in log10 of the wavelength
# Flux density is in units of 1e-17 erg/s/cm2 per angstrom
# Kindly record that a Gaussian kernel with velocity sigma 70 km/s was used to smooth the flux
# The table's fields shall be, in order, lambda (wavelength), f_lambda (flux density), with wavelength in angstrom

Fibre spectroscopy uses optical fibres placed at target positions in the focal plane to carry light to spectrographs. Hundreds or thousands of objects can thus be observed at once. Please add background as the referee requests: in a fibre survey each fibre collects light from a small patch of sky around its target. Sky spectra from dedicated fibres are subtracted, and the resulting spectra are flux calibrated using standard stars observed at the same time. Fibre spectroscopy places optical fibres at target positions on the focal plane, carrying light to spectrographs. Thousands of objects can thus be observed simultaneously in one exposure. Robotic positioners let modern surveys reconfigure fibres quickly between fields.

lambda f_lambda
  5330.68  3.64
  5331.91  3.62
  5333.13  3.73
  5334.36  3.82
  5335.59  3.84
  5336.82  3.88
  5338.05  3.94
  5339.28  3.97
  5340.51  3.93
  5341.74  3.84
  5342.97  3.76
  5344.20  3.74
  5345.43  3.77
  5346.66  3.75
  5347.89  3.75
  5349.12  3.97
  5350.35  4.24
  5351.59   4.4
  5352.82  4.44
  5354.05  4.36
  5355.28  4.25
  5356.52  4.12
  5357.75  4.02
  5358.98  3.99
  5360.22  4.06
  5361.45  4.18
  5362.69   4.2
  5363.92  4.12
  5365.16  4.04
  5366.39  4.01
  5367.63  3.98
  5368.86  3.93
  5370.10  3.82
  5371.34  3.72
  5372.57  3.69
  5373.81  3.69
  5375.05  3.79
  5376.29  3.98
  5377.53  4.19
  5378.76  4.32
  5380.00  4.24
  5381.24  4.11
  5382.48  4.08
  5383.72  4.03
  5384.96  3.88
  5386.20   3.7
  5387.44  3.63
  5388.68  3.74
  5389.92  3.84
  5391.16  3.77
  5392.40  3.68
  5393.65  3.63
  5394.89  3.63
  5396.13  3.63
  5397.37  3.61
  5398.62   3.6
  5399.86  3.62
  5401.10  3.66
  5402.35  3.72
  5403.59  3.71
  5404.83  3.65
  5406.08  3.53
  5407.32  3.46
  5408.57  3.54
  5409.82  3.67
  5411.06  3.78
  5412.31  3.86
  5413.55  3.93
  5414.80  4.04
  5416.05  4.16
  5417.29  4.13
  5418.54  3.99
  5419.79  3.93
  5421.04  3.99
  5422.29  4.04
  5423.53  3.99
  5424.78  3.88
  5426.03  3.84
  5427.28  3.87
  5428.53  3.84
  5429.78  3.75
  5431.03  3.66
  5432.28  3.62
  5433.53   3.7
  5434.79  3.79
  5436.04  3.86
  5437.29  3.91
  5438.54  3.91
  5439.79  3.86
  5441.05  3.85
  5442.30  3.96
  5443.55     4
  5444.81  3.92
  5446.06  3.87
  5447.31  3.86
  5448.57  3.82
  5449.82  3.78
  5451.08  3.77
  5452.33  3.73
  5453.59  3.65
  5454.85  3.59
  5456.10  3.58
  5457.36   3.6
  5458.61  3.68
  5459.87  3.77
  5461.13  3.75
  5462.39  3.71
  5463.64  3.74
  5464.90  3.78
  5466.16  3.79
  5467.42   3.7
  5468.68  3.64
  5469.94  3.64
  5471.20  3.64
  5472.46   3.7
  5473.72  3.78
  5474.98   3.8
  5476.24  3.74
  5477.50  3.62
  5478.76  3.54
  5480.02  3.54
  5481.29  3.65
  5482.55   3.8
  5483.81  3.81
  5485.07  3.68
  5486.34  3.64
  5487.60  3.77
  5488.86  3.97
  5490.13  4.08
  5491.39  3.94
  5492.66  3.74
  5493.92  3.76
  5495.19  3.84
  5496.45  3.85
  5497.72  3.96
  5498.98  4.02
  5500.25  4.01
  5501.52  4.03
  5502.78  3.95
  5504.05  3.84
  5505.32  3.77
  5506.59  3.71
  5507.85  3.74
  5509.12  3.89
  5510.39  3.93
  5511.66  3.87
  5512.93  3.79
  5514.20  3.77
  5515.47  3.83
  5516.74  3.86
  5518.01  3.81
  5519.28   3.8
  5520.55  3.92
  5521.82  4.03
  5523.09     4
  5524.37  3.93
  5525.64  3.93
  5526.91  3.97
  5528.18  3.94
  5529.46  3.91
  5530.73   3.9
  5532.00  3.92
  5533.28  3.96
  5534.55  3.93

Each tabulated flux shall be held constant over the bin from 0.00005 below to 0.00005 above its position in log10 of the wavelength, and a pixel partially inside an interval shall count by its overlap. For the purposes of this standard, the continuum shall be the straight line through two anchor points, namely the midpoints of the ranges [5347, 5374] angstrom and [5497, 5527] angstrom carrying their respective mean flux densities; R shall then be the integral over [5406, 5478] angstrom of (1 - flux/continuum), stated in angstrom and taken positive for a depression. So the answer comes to 3.0 angstrom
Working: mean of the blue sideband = 4.05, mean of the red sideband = 3.89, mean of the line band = 3.8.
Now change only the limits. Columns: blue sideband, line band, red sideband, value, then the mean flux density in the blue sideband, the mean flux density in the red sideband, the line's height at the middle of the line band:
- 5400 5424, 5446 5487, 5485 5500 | 1.5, 3.83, 3.86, 3.85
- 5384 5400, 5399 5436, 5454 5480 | -1.1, 3.7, 3.69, 3.69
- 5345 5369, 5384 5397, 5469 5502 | 0.9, 4.09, 3.79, 4.01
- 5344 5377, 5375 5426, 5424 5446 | 1.0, 4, 3.84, 3.91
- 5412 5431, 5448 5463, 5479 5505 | 0.7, 3.94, 3.84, 3.89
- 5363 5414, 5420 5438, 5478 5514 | -0.1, 3.81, 3.82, 3.82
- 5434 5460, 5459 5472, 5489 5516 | 0.4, 3.8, 3.87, 3.82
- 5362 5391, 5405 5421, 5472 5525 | 0.3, 3.94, 3.83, 3.91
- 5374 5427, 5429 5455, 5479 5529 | 0.2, 3.84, 3.85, 3.84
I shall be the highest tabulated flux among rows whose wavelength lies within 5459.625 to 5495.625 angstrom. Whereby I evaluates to 4.08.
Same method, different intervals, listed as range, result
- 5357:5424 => 4.32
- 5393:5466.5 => 4.16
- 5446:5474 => 3.87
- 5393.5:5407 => 3.72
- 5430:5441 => 3.91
